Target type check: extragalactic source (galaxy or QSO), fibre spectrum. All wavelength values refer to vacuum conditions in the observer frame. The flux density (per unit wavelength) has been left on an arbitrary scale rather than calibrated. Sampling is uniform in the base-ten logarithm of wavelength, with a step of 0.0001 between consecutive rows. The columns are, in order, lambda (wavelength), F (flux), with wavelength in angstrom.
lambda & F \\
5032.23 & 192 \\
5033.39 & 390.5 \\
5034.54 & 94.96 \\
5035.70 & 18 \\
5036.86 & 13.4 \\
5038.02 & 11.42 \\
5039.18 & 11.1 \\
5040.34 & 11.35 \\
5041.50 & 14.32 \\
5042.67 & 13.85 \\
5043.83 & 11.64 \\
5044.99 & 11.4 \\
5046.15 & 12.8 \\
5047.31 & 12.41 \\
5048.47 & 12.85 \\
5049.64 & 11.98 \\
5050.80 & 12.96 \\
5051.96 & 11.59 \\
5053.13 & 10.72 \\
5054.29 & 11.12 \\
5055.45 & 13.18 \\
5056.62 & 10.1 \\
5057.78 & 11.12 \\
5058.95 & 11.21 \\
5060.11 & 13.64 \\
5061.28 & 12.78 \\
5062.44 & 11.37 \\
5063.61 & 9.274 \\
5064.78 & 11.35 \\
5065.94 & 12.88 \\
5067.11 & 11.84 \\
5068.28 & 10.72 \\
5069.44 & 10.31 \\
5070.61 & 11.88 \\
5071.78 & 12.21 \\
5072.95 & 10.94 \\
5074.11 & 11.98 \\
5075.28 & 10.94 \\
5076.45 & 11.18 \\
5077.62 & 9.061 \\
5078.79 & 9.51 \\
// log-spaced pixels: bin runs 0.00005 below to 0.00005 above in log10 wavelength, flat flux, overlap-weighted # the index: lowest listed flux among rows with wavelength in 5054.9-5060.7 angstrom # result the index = 10.1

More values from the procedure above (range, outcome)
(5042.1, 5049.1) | 11.4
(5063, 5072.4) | 9.274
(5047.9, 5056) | 10.72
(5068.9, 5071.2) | 10.31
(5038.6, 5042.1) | 11.1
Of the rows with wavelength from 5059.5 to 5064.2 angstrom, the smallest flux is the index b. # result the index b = 9.274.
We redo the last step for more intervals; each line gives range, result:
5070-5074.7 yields 10.94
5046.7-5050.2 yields 11.98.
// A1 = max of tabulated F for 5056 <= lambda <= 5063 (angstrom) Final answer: 13.64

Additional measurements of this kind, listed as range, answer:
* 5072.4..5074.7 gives 11.98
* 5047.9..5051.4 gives 12.96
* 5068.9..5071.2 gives 11.88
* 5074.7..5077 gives 11.18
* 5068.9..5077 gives 12.21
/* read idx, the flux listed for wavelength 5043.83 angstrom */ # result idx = 11.64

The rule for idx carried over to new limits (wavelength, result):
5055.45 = 13.18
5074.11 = 11.98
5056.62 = 10.1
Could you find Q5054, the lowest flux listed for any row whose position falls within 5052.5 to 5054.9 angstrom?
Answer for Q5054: 10.72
